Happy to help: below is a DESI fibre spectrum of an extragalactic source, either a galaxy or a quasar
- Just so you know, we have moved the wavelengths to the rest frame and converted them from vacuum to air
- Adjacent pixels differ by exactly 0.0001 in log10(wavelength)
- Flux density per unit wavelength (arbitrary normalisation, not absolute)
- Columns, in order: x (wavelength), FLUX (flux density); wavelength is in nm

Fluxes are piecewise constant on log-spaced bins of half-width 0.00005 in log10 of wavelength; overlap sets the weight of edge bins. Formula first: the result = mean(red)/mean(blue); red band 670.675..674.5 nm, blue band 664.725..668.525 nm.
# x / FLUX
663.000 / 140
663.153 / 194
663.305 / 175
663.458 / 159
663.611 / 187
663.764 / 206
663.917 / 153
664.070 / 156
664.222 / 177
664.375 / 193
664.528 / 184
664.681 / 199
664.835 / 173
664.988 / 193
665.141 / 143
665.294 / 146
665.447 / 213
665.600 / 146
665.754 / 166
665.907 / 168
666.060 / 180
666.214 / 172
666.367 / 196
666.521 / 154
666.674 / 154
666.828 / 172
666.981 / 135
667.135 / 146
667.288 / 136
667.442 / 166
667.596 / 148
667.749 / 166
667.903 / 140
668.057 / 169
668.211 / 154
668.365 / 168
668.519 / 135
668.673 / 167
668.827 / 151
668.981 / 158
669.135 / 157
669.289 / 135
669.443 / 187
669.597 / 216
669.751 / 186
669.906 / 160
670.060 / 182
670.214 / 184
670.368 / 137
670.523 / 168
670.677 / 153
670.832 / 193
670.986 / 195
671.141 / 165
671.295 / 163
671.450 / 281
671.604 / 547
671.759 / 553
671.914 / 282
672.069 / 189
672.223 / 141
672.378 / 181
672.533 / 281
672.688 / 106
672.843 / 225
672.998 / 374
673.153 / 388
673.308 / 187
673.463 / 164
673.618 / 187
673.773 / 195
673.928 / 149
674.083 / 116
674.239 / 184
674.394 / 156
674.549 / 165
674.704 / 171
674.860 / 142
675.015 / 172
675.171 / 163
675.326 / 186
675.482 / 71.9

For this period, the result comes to 1.42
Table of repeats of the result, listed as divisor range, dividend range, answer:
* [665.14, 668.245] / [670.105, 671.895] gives 1.55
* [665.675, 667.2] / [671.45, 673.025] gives 1.73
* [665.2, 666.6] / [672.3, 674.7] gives 1.19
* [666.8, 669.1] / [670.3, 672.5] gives 1.56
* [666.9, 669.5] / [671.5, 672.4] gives 2.10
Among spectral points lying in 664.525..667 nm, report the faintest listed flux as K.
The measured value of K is 135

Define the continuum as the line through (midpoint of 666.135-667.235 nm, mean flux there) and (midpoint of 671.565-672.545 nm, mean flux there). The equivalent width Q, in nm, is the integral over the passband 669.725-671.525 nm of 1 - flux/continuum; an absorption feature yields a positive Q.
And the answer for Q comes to 0.58 nm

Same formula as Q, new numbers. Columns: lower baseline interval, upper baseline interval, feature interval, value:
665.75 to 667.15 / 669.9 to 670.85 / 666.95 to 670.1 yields 0.114 nm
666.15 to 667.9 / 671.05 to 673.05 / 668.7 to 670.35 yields 0.324 nm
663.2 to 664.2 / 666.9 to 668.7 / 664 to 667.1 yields -0.126 nm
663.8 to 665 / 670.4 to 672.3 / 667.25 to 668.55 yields 0.362 nm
